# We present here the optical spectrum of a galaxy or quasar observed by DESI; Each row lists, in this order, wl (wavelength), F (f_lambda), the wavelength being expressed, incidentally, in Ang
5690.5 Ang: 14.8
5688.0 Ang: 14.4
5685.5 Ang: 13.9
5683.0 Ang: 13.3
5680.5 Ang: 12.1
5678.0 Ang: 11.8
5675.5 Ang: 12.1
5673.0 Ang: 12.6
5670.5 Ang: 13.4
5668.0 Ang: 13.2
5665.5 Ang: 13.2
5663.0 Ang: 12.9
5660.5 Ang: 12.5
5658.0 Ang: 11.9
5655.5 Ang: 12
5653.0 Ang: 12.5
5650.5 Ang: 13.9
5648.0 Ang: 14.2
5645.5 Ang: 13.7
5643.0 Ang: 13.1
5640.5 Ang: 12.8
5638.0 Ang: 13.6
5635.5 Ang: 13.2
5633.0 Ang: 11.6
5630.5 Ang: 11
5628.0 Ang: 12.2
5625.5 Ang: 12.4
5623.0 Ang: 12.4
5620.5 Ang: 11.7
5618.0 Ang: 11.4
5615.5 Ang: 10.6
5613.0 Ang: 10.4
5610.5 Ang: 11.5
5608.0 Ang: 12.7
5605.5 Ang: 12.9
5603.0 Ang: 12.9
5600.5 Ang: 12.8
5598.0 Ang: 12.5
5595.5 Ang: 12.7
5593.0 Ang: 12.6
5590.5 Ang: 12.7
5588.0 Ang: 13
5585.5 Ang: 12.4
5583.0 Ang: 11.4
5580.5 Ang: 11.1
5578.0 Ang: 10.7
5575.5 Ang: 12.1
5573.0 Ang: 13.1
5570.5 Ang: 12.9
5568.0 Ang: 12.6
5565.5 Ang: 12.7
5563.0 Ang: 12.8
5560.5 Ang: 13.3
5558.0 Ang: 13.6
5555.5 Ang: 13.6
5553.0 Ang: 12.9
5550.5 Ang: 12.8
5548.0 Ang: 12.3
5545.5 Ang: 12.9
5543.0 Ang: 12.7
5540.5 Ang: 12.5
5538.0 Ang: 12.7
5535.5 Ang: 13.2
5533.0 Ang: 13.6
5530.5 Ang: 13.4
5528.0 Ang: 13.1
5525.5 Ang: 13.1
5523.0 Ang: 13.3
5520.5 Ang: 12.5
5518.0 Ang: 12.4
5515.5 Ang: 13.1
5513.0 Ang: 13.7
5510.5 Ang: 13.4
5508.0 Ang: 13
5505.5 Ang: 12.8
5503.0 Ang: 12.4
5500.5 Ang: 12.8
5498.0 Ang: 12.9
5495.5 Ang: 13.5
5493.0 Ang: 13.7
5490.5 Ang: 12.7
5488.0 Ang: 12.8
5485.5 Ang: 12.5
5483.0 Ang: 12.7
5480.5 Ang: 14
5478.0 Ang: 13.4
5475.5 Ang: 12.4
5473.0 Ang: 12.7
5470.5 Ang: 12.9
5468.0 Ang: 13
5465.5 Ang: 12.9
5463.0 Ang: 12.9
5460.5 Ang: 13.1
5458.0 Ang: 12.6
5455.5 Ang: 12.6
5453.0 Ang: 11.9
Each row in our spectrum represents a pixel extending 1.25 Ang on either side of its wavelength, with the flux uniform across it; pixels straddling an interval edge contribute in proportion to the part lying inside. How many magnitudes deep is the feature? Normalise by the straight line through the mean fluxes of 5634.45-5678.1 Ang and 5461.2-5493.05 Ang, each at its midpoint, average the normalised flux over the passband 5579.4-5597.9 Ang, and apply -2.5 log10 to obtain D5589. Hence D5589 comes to 0.06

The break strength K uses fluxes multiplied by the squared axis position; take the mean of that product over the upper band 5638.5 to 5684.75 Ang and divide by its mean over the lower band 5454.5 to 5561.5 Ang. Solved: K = 1.0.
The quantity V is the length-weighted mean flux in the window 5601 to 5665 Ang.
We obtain 12.4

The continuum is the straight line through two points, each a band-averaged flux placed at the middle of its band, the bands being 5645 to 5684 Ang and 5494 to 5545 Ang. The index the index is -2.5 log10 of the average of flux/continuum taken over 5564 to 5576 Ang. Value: 0.02 mag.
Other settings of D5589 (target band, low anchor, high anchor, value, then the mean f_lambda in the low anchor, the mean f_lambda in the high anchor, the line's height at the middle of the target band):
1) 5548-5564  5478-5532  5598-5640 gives -0.04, 13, 12.1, 12.6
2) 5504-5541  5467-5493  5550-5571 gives -0.01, 12.9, 13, 13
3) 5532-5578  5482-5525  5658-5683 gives 0.00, 13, 12.6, 12.9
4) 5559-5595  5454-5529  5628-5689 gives 0.04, 13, 12.9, 12.9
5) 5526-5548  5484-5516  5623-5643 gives -0.01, 13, 12.4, 12.9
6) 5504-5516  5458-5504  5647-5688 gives -0.02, 13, 12.9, 12.9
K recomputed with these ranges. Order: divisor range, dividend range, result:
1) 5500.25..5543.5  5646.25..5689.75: 1.05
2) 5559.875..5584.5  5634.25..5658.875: 1.10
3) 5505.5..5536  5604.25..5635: 0.93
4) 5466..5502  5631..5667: 1.05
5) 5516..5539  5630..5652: 1.04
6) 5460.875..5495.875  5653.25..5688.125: 1.05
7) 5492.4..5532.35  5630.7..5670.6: 1.04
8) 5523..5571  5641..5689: 1.04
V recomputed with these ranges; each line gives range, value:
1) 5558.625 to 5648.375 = 12.4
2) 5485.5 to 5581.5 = 12.9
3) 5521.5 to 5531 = 13.2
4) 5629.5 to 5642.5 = 12.5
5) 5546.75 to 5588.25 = 12.5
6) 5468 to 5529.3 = 13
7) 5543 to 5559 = 13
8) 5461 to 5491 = 12.9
